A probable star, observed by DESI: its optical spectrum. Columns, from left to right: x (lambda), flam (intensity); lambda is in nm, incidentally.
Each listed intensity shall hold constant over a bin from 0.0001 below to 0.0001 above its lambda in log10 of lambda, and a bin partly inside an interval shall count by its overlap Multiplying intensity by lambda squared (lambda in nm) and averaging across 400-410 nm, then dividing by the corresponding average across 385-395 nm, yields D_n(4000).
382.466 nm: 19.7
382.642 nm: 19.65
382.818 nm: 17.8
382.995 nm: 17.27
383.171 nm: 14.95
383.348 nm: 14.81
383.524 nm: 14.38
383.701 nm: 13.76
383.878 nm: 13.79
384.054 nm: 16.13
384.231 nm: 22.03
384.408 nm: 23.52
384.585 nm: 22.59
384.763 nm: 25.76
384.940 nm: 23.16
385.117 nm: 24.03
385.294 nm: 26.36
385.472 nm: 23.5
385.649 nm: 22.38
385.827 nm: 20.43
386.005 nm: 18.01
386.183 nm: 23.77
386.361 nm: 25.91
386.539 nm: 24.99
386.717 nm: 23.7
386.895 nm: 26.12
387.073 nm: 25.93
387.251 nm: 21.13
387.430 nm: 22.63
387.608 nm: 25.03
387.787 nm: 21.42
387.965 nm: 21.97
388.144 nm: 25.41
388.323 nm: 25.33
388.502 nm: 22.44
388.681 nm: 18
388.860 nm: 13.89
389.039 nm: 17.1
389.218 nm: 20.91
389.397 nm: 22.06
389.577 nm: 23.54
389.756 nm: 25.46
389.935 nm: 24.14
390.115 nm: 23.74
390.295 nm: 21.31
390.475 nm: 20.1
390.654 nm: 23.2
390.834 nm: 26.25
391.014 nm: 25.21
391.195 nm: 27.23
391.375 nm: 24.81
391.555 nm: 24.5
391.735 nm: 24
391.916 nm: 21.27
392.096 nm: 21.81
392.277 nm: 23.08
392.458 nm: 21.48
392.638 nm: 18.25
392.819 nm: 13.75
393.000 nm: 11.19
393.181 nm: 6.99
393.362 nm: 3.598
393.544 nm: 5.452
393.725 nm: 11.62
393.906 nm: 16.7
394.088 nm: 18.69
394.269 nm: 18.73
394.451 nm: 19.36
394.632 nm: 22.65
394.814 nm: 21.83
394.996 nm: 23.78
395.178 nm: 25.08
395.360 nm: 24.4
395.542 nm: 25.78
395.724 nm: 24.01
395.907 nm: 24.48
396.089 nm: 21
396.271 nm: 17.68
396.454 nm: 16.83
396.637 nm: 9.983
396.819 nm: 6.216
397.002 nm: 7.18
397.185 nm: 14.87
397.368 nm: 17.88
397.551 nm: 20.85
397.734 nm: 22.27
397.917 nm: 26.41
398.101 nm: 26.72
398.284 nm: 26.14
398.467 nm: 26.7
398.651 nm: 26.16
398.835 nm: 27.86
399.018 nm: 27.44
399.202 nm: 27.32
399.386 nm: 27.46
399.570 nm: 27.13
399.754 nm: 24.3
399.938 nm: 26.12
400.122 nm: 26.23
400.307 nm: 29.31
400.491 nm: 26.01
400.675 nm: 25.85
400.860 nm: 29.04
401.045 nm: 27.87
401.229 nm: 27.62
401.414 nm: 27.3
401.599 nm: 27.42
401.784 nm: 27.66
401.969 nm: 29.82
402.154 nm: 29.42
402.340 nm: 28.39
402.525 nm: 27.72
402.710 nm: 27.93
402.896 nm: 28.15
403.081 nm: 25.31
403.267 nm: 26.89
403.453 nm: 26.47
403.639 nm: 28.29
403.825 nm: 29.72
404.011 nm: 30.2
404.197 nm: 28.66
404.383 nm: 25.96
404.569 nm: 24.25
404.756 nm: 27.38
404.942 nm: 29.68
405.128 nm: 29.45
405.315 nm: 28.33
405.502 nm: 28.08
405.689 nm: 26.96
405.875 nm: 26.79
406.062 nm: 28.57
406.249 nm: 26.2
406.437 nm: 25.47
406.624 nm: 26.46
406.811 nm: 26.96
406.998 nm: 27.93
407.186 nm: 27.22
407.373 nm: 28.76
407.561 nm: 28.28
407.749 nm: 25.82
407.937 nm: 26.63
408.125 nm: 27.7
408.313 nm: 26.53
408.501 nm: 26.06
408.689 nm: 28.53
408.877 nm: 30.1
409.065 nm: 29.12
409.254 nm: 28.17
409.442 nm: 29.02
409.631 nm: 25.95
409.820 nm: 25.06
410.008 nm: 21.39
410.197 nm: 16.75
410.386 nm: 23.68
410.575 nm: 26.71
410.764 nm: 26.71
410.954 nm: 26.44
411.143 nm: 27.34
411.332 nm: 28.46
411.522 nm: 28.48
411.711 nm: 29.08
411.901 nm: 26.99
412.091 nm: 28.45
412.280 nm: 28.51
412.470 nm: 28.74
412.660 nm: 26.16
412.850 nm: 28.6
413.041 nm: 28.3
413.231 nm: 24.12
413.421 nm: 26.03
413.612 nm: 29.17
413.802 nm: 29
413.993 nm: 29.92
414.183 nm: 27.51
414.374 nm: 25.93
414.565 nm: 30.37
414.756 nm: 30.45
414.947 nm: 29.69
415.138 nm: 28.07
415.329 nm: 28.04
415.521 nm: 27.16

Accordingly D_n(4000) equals 1.4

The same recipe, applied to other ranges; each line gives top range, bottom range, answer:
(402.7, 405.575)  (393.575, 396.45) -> 1.41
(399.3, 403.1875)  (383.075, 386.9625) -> 1.41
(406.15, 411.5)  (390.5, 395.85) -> 1.45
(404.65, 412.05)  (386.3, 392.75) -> 1.30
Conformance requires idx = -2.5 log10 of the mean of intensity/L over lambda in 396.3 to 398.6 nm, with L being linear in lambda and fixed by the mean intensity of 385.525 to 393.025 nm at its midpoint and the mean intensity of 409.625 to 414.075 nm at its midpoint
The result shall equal 0.272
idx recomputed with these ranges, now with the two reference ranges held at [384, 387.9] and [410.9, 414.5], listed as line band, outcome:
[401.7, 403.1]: -0.088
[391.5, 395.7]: 0.306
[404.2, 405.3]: -0.045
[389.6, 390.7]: 0.040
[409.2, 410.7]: 0.116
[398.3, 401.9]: -0.061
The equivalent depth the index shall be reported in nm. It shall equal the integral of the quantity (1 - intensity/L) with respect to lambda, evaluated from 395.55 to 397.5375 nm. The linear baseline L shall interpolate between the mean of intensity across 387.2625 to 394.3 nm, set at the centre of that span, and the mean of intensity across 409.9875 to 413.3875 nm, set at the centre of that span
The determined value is 0.47 nm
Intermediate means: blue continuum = 20.1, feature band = 16.6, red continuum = 26.5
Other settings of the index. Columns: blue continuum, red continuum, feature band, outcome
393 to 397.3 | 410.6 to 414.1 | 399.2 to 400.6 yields -0.49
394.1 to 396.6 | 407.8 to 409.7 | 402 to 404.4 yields -0.27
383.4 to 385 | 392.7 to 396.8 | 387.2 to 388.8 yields -0.34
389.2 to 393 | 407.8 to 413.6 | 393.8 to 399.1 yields 0.61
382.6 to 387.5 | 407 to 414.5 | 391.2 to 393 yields 0.12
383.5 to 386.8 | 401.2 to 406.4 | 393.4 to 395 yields 0.51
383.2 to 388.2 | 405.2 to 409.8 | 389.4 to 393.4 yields 0.39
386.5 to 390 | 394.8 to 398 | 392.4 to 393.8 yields 0.64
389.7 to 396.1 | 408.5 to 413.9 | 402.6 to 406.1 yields -0.46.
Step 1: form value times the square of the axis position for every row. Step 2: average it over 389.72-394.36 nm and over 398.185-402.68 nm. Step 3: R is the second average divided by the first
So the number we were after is 1.49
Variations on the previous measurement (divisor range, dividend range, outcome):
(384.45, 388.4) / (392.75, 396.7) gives 0.78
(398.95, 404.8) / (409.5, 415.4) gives 1.04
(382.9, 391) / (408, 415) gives 1.42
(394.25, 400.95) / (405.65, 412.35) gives 1.25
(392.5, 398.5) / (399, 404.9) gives 1.57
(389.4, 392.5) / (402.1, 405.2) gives 1.26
